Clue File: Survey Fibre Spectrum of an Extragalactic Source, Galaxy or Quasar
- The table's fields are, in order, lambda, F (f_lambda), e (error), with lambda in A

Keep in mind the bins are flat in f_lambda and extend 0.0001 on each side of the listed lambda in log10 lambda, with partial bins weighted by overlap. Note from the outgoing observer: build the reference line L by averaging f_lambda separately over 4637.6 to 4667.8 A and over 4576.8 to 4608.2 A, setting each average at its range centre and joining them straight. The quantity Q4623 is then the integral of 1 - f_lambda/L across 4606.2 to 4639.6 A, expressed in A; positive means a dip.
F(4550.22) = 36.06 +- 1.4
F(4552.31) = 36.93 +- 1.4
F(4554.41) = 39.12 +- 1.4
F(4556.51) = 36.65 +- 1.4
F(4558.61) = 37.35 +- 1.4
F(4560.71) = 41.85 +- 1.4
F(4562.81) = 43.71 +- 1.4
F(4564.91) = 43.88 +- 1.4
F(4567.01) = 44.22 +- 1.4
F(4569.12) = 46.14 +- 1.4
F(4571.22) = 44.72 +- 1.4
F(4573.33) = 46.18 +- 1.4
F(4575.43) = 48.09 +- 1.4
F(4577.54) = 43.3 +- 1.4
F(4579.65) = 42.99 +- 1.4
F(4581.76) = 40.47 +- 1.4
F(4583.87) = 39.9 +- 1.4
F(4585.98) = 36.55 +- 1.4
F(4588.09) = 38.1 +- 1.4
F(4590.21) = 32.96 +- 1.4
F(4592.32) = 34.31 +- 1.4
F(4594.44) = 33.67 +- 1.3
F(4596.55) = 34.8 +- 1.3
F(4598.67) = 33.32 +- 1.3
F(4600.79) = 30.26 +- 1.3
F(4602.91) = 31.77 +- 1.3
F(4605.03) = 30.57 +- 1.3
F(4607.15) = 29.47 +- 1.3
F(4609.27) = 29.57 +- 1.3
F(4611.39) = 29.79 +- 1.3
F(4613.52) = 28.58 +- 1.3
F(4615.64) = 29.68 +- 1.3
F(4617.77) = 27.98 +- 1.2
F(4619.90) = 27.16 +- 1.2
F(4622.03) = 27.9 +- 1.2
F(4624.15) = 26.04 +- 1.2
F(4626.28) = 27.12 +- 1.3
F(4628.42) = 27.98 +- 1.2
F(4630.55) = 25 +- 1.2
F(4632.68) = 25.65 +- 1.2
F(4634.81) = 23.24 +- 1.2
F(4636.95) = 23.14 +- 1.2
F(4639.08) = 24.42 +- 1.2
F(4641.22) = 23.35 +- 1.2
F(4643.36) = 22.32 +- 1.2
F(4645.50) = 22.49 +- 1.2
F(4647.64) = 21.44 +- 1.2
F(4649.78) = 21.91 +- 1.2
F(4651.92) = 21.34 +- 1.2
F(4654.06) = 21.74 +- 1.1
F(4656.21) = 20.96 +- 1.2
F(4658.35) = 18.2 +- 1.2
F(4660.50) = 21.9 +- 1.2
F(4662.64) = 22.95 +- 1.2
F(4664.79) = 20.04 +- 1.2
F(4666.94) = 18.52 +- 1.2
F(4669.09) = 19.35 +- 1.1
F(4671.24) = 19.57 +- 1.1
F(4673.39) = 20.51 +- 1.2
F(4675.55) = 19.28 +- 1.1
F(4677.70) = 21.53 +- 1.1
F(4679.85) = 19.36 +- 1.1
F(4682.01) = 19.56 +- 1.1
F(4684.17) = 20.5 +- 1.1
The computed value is 1.6 A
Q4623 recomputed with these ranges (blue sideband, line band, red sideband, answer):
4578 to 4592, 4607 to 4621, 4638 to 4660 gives 0.9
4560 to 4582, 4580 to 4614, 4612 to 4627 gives 1.8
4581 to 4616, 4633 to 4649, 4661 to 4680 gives 1.6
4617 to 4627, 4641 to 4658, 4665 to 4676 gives 0.8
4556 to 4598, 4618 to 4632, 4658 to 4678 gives 1.4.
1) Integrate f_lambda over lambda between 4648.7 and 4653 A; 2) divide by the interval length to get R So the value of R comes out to 21.7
